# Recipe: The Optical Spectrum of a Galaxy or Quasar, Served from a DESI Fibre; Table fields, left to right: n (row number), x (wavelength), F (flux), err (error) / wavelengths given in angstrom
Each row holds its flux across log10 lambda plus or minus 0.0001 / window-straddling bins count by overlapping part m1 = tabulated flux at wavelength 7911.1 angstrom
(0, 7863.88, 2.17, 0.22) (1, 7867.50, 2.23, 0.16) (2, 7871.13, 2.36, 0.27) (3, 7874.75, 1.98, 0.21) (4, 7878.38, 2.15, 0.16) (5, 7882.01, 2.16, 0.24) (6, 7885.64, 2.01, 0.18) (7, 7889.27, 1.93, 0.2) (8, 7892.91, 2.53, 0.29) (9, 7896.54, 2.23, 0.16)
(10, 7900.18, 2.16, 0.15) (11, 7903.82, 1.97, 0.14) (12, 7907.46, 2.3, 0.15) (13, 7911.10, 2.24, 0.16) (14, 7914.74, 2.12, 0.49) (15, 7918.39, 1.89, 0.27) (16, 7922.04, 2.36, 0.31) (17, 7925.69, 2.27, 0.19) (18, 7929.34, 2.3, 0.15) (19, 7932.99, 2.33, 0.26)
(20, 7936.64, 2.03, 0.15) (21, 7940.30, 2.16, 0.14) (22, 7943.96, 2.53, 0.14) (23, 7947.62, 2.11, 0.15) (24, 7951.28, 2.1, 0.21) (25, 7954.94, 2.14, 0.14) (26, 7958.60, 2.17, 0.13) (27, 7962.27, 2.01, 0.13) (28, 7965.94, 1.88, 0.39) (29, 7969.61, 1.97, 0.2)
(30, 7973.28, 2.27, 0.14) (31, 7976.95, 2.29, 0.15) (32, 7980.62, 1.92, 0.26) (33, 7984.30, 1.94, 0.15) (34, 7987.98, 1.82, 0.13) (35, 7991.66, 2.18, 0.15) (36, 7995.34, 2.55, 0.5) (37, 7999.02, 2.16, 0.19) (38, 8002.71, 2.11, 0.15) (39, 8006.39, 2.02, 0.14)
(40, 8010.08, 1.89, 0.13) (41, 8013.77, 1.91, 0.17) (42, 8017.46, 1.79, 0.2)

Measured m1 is 2.24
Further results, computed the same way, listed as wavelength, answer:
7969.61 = 1.97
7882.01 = 2.16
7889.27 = 1.93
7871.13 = 2.36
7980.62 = 1.92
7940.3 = 2.16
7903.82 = 1.97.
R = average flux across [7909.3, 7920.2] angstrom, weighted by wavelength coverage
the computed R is 2.08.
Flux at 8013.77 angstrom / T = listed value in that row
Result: 1.91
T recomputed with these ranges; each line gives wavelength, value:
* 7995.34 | 2.55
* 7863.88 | 2.17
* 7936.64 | 2.03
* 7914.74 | 2.12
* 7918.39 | 1.89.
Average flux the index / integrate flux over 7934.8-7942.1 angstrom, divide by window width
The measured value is 2.1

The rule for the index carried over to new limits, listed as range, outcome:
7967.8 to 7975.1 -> 2.12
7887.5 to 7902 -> 2.21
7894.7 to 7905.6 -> 2.12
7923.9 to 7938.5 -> 2.23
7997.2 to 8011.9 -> 2.04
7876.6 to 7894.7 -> 2.15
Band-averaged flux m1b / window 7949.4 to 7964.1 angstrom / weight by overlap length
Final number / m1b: 2.11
